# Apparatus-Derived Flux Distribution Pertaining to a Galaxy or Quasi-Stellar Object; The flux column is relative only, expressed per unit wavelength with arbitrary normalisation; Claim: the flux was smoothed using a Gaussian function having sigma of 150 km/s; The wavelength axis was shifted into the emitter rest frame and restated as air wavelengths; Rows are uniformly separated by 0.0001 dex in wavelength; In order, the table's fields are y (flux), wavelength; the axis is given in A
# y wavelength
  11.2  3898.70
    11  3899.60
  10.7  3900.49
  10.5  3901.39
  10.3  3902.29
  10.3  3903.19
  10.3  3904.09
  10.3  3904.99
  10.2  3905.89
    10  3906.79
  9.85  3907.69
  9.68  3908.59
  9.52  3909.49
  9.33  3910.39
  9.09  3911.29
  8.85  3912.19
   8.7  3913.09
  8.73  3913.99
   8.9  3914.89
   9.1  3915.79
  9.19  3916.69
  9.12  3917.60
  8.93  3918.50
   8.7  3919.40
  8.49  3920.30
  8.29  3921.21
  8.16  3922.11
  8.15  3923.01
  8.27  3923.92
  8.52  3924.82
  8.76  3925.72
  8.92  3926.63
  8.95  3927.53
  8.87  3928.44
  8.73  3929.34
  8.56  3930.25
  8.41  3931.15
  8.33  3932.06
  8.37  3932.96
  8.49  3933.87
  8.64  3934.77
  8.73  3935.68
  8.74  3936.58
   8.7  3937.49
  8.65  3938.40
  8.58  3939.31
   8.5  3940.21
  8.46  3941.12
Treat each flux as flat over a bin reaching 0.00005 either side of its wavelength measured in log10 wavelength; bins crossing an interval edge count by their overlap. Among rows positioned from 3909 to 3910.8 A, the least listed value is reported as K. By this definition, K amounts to 9.33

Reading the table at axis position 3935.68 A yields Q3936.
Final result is 8.73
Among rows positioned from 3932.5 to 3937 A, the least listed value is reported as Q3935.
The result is 8.37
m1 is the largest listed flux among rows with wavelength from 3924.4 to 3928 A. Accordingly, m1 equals 8.95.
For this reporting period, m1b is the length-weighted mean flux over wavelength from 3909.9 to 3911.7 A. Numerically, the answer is 9.22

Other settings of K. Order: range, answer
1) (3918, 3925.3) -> 8.15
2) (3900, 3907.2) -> 10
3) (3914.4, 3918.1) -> 8.9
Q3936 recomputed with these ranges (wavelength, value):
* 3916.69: 9.19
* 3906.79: 10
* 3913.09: 8.7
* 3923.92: 8.27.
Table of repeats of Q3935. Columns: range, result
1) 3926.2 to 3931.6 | 8.41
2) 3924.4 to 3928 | 8.52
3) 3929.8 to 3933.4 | 8.33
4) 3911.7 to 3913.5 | 8.7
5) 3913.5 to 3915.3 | 8.73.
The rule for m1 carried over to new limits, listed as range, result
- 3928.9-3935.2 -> 8.73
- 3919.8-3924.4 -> 8.49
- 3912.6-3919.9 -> 9.19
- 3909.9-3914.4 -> 9.33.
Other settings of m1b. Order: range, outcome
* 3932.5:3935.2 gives 8.52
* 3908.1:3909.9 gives 9.61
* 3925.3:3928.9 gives 8.87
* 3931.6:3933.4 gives 8.35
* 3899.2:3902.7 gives 10.6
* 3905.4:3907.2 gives 10.1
